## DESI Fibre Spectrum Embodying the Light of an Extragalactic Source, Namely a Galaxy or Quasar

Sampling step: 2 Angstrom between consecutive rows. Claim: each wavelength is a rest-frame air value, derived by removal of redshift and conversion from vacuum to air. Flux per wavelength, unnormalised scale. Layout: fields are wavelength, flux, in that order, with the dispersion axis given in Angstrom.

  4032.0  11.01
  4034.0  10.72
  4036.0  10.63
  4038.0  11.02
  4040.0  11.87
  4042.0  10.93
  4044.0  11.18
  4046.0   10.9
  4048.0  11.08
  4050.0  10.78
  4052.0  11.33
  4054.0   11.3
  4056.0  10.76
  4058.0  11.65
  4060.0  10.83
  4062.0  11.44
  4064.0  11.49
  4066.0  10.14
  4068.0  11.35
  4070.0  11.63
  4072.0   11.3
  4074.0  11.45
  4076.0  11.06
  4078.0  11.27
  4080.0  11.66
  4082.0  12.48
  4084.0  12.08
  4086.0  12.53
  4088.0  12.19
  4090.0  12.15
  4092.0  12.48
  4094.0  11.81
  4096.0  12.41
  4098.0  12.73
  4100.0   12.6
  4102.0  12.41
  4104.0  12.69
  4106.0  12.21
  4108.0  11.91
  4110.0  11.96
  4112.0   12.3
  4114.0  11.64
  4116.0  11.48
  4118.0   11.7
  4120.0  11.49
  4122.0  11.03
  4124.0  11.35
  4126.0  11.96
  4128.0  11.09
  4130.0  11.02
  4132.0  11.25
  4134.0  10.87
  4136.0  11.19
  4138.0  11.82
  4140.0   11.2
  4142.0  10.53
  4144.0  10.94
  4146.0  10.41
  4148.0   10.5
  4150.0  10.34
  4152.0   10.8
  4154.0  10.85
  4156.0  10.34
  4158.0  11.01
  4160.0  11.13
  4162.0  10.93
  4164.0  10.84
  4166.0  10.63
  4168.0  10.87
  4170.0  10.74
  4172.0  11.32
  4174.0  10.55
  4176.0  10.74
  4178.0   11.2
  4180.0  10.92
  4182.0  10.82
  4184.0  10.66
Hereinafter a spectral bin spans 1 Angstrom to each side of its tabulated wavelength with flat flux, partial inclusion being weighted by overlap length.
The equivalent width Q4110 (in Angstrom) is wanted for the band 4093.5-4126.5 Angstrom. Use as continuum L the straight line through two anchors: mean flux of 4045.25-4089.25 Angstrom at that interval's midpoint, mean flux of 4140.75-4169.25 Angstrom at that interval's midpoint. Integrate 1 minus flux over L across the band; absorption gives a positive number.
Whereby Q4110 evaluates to -2.7 Angstrom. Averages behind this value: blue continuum 11.4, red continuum 10.7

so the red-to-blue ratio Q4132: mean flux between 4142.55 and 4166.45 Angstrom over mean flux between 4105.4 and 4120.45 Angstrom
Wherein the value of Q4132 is 0.9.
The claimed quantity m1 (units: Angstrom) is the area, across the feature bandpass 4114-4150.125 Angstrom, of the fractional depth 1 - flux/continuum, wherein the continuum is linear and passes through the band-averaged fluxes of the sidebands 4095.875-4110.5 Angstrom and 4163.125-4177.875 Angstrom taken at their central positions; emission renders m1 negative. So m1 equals 1.74 Angstrom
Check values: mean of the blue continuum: 12.4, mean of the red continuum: 10.8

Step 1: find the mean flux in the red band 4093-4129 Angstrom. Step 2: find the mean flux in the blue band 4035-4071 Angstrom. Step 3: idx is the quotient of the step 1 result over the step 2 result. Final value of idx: 1.1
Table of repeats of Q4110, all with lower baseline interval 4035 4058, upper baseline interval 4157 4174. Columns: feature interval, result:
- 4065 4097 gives -2.1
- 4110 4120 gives -0.7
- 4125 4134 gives -0.3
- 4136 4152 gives 0.2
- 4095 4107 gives -1.6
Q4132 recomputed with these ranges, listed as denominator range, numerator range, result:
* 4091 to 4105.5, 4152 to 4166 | 0.87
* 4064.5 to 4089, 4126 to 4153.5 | 0.95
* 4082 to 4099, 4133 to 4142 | 0.91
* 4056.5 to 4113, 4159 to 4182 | 0.92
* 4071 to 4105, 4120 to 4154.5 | 0.91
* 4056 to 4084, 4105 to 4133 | 1.02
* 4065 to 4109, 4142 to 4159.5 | 0.89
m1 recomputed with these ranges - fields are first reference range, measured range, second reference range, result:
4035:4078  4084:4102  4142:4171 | -2.2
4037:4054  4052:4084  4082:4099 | 1.0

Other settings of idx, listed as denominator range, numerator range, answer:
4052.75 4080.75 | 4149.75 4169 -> 0.96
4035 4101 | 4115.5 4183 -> 0.95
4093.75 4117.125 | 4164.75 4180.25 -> 0.89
